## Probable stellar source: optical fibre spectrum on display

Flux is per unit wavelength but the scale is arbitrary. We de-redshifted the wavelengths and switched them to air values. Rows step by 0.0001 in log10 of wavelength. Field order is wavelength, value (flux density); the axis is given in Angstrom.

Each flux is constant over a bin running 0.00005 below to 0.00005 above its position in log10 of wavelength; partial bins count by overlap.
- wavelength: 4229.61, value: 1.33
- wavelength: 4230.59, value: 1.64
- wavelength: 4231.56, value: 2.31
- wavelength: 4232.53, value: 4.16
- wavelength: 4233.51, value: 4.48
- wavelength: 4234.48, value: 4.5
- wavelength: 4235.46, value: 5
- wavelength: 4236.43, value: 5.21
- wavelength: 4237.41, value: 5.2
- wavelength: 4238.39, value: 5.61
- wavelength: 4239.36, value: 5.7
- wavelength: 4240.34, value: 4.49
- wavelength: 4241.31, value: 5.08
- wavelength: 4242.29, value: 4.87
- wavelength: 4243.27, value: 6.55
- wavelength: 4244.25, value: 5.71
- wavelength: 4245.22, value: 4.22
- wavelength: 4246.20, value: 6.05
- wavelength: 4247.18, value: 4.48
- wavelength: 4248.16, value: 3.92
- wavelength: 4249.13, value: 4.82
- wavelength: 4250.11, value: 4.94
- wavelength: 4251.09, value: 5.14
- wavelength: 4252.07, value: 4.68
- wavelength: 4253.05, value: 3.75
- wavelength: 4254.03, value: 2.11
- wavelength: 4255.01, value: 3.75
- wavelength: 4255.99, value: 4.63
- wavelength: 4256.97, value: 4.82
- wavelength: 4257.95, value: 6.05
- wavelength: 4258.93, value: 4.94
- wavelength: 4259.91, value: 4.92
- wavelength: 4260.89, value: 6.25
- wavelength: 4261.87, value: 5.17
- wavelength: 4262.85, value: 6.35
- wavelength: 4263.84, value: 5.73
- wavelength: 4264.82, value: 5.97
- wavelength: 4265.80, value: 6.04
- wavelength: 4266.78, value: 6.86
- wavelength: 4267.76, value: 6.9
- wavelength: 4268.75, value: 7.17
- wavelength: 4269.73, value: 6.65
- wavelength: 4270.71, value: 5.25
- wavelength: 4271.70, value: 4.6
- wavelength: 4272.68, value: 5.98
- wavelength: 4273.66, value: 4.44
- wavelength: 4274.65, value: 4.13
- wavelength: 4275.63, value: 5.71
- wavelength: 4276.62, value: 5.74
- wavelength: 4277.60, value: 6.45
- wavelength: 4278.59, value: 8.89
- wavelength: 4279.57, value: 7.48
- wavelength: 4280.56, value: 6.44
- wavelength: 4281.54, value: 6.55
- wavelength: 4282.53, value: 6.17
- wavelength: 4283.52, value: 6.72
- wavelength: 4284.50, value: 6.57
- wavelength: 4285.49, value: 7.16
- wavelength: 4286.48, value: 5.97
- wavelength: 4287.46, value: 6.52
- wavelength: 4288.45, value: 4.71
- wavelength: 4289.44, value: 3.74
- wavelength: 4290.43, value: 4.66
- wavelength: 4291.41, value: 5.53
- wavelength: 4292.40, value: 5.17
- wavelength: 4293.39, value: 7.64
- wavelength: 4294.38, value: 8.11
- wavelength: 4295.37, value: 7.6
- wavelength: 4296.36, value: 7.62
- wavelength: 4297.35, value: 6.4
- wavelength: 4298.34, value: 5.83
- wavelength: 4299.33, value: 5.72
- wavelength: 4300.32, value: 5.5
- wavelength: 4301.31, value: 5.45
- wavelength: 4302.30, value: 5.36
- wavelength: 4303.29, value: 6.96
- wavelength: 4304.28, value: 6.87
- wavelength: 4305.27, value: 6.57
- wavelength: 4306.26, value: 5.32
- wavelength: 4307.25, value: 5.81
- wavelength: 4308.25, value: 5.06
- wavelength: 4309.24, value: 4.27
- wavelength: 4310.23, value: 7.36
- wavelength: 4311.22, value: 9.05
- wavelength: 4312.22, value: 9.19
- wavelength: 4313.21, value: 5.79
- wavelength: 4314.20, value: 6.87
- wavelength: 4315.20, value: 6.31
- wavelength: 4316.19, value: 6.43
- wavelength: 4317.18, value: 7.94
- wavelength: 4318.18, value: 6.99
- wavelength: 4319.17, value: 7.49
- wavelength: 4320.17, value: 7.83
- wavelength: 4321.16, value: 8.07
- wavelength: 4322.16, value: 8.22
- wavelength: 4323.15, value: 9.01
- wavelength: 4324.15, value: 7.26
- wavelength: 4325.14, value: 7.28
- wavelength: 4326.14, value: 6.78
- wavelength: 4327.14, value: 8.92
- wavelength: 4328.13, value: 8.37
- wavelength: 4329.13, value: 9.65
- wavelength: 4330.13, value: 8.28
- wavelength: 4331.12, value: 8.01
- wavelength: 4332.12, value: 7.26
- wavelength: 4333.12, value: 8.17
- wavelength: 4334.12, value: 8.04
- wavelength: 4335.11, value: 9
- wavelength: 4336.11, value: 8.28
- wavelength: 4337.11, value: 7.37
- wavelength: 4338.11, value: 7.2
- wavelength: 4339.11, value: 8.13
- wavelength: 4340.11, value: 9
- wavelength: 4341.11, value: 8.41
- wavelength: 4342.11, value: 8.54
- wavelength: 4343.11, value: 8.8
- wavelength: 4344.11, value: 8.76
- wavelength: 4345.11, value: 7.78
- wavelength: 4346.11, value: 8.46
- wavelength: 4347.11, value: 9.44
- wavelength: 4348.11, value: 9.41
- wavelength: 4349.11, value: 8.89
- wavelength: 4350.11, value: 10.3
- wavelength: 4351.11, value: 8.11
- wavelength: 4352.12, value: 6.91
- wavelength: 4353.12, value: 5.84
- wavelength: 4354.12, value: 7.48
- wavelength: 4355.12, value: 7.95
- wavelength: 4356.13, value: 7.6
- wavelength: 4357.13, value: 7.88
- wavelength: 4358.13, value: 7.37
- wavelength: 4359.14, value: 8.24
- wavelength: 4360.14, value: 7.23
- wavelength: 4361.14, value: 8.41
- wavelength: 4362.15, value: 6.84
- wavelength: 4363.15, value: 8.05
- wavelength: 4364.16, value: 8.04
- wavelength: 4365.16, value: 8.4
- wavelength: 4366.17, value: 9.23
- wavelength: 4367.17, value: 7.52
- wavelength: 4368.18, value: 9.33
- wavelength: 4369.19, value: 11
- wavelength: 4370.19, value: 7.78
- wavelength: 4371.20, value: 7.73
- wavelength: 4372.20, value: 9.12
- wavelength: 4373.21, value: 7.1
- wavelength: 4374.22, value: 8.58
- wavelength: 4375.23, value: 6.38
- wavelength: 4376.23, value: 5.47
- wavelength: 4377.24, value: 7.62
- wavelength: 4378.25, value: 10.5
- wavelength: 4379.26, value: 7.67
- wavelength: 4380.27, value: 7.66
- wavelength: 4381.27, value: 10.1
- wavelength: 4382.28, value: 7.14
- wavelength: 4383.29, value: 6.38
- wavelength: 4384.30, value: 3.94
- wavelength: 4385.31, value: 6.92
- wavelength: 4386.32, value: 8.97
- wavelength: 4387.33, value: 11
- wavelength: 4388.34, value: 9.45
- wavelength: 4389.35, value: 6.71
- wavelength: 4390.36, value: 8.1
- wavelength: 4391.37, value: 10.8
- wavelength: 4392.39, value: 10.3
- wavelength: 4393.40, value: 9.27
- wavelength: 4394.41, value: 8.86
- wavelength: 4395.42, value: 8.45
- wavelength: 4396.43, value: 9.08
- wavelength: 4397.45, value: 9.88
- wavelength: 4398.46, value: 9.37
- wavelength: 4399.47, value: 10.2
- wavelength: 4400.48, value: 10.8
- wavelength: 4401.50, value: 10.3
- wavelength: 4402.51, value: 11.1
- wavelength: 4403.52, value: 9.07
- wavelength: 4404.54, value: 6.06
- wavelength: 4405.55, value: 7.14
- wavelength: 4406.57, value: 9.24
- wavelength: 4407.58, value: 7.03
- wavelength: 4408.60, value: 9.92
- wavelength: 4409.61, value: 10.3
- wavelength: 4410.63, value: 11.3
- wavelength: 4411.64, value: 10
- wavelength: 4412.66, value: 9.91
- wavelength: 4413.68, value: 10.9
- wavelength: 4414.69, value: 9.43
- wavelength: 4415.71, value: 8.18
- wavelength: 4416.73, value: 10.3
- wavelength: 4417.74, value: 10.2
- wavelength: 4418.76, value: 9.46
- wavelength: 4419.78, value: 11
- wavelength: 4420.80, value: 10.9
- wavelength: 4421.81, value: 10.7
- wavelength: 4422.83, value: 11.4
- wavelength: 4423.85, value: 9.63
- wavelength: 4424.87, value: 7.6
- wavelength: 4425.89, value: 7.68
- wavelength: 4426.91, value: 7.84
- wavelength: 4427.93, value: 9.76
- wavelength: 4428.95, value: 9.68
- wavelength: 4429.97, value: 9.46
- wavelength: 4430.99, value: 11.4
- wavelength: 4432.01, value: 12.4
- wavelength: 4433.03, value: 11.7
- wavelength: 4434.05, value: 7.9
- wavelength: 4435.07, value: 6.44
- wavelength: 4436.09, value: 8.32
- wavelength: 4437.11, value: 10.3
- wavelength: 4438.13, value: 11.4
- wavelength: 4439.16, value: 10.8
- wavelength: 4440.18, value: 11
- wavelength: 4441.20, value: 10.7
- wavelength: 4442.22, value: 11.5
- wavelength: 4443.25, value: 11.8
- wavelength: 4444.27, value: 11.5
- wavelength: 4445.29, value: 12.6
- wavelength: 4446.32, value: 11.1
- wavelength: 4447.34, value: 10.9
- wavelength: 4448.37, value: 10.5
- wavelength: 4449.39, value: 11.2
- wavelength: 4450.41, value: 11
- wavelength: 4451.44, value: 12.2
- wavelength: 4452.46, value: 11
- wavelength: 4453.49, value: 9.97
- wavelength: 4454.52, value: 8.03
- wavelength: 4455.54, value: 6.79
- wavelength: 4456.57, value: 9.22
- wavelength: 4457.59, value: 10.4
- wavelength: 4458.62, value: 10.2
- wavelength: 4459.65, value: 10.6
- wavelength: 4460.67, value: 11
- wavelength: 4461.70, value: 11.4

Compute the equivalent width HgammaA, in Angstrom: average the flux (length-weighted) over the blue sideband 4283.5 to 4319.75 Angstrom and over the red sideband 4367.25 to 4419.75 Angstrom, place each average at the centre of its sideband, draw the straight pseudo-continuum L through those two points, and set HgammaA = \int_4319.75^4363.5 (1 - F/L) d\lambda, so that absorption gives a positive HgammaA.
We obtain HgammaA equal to -3.91 Angstrom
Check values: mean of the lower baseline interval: 6.38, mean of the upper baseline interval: 8.86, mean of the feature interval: 8.11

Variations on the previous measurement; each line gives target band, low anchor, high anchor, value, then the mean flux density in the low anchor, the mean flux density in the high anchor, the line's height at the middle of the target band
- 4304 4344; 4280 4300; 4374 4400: -3.3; 6.24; 8.42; 7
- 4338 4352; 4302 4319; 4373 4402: -2.2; 6.63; 8.53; 7.48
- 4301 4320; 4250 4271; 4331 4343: 1.5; 5.38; 8.14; 7.18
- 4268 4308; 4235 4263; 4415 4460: -0.7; 4.96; 10.1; 6.04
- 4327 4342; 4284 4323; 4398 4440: -1.8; 6.53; 9.68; 7.38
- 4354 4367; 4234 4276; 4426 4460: 0.2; 5.22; 10.3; 8.05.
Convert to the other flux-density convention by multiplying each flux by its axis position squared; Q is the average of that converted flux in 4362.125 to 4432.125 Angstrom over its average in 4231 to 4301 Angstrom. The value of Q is 1.7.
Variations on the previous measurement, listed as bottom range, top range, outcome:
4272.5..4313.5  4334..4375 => 1.35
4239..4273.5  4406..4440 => 2.01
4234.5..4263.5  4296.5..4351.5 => 1.58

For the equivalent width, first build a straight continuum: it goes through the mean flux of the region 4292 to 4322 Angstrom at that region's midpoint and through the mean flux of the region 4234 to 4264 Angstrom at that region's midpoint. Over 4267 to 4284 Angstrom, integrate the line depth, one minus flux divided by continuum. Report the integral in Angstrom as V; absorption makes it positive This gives -1.3 Angstrom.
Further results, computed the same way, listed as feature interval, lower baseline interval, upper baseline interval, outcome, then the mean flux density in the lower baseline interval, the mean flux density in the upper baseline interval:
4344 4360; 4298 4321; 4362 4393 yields -1.1 Angstrom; 6.55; 8.21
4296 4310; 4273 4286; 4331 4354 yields 2.2 Angstrom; 6.34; 8.26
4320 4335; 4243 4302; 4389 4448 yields -1.7 Angstrom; 5.71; 9.82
